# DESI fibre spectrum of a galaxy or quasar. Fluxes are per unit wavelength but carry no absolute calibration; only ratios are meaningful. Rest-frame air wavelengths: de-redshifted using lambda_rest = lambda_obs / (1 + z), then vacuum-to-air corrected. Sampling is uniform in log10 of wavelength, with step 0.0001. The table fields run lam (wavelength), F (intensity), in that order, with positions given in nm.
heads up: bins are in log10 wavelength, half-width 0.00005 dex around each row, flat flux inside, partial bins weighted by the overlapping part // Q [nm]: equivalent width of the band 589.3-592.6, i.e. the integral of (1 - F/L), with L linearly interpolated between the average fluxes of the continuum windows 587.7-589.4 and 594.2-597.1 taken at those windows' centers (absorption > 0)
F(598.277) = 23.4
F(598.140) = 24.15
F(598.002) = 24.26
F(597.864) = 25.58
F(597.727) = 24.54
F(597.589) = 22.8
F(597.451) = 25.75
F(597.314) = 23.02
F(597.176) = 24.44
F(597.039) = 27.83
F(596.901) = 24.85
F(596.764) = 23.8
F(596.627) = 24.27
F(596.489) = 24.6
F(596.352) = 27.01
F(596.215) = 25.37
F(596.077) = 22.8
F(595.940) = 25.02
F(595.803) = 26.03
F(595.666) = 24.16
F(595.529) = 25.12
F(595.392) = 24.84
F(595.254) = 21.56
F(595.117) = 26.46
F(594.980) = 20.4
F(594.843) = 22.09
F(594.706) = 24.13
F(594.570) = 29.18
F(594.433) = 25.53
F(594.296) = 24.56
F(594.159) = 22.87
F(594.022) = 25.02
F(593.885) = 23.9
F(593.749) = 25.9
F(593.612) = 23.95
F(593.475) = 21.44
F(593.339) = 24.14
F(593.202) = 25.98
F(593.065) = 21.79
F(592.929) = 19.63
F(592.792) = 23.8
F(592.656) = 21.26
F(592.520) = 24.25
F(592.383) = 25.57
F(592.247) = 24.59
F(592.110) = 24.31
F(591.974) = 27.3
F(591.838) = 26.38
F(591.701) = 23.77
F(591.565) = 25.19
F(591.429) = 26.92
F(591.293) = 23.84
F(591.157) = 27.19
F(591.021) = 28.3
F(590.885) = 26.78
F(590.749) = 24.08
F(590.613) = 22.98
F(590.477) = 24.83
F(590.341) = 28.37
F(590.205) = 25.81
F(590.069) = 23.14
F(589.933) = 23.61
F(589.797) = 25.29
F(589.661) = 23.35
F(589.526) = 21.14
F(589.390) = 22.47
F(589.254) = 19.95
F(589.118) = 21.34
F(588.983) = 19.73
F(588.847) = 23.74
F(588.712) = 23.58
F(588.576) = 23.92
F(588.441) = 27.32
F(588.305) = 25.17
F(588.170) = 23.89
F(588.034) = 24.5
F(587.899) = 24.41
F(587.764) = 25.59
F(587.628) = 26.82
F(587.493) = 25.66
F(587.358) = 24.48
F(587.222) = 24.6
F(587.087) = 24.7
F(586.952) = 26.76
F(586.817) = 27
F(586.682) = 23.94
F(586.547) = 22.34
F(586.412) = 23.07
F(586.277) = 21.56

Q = -0.136 nm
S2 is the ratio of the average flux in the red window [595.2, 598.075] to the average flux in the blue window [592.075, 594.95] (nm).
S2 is 1.03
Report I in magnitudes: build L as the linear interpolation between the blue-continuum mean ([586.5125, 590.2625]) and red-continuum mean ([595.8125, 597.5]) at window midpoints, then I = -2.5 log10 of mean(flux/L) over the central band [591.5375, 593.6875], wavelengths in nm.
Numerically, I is 0.03 mag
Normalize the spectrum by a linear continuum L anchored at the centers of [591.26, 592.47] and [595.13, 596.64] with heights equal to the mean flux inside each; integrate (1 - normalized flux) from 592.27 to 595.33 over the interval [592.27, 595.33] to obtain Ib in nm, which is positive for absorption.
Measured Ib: 0.15 nm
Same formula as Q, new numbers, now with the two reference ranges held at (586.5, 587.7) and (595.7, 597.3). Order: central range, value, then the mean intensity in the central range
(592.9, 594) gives 0.07 nm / 23.5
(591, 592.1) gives -0.04 nm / 25.9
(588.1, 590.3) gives 0.15 nm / 23.4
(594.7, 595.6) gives 0.06 nm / 23.5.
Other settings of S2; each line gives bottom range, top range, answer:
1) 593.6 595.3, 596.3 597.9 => 1.02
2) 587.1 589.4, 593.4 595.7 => 1.01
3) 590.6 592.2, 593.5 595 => 0.95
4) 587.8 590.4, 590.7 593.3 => 1.04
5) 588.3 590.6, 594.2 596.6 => 1.04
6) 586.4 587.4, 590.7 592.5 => 1.04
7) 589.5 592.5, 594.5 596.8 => 0.97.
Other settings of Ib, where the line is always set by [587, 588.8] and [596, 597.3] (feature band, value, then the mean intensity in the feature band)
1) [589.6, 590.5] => 0.001 nm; 24.9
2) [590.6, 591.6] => -0.035 nm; 25.8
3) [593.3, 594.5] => 0.038 nm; 24.1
